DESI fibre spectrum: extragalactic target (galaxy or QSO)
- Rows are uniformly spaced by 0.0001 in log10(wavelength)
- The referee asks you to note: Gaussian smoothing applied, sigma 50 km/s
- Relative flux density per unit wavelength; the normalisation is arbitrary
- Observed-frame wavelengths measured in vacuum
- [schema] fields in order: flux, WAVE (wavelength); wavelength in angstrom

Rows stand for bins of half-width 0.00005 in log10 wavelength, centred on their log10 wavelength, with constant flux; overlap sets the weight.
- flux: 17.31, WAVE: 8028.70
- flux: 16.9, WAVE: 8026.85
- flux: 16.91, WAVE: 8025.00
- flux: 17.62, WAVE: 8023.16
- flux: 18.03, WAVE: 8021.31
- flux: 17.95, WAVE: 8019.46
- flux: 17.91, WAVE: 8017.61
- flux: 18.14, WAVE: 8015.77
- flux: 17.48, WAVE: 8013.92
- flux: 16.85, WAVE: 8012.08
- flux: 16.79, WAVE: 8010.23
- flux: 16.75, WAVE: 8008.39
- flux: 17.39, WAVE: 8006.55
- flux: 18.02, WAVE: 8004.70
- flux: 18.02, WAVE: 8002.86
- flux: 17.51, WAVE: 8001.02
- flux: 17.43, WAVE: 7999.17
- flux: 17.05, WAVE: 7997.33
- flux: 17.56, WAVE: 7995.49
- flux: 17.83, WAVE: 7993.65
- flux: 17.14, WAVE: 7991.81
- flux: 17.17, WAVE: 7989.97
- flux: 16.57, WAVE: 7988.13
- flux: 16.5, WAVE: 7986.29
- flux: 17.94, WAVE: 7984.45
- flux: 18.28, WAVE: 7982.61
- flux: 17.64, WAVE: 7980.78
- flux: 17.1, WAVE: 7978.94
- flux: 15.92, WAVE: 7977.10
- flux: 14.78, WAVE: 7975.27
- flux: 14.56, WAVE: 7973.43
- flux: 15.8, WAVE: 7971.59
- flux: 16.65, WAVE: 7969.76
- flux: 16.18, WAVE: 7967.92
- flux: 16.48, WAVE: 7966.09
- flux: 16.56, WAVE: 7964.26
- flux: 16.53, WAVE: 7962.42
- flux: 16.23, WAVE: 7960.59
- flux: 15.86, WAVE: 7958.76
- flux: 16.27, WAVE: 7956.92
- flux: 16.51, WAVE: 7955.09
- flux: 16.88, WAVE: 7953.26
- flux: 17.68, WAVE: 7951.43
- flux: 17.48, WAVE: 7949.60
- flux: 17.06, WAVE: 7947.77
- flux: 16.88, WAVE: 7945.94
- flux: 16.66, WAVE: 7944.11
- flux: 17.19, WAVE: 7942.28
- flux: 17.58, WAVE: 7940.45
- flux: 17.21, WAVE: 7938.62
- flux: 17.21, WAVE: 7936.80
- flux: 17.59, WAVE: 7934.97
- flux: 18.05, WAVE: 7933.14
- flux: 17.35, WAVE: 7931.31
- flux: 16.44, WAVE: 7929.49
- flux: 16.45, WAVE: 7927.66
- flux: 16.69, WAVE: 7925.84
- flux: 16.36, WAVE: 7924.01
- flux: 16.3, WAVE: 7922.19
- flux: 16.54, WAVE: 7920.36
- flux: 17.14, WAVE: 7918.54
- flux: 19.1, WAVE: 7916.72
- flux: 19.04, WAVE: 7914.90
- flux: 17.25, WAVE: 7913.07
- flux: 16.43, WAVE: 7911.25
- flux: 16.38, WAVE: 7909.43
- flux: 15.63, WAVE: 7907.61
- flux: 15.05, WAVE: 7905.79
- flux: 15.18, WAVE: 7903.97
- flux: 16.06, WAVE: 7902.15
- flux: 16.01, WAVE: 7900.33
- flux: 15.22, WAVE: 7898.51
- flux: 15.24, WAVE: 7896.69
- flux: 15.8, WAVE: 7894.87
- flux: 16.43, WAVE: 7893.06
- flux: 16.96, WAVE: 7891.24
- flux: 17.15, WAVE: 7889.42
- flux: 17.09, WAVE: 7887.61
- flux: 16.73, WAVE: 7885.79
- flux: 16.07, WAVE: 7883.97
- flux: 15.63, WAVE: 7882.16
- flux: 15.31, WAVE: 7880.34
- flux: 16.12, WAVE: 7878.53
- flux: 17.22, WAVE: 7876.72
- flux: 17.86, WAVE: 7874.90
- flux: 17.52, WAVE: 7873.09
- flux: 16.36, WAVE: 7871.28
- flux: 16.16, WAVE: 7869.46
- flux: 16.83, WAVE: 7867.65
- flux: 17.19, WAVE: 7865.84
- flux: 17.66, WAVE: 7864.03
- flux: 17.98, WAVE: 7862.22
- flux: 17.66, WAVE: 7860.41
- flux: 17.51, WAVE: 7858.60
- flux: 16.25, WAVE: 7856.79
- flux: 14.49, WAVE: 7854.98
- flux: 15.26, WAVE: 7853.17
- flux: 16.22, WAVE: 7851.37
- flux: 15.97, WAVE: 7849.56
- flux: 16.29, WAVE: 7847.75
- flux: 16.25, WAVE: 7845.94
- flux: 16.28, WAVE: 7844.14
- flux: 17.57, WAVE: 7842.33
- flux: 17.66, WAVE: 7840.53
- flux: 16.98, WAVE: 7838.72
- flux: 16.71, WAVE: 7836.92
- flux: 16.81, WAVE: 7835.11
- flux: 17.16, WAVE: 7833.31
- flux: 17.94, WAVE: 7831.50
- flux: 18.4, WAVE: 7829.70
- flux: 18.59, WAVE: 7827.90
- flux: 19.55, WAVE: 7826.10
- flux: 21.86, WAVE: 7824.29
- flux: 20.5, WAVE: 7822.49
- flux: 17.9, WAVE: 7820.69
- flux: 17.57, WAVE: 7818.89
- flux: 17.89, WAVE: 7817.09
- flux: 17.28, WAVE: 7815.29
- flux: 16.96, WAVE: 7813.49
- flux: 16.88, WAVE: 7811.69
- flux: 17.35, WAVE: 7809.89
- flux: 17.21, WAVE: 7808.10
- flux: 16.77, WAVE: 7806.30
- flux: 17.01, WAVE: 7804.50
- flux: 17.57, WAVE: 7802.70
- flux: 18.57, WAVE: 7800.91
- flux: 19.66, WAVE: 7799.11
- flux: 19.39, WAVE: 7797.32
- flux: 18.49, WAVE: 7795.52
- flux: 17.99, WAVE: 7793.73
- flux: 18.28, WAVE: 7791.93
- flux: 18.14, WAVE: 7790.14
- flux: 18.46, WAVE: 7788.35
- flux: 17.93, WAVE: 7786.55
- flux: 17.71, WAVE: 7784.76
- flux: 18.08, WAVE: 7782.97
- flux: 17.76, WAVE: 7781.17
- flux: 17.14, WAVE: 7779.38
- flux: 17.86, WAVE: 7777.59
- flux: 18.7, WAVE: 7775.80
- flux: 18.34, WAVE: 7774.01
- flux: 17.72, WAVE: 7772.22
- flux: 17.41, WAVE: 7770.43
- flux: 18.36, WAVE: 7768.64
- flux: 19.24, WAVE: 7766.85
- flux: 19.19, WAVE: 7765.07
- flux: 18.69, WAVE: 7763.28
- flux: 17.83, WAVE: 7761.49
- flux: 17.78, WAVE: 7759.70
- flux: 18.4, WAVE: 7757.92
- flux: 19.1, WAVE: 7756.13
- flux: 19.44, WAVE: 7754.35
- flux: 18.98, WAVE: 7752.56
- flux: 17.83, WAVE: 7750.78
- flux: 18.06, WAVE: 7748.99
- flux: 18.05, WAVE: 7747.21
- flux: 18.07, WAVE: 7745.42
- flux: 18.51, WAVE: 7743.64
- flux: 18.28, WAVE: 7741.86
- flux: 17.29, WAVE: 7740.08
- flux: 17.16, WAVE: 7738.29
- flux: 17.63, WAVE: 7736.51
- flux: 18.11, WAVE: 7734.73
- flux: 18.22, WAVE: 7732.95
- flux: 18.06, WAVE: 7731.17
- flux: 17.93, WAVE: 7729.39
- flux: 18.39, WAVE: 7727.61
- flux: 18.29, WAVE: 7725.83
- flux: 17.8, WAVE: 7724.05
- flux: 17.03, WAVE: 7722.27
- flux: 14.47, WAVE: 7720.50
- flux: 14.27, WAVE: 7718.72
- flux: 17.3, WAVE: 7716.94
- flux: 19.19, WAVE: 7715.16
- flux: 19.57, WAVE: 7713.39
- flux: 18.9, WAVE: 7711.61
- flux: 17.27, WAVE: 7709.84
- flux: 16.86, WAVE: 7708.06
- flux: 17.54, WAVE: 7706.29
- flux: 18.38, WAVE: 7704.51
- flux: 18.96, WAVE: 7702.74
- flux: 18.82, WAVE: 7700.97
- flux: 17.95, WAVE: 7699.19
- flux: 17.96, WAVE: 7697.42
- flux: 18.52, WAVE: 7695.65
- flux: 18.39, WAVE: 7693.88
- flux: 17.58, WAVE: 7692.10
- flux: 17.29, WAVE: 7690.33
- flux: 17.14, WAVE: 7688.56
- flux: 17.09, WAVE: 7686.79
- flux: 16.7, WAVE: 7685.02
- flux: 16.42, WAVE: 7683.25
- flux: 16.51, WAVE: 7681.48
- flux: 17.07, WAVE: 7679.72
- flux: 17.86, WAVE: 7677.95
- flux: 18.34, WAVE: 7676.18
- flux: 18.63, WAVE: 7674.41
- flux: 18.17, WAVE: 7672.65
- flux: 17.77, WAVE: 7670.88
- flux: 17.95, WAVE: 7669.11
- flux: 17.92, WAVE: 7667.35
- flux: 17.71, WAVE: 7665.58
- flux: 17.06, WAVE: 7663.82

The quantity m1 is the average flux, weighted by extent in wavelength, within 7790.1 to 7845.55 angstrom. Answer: 17.9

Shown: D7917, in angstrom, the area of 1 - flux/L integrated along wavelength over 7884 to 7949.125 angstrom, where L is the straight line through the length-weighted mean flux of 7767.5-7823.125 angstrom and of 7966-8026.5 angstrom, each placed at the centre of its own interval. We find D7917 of 2.7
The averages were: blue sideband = 18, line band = 16.7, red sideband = 17.1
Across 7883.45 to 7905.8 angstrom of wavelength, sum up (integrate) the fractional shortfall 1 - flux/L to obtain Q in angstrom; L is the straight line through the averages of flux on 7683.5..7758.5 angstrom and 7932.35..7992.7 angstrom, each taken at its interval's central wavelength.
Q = 1.27 angstrom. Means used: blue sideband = 17.9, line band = 16.1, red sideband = 16.8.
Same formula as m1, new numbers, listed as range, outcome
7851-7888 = 16.6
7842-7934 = 16.6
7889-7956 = 16.8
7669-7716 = 17.9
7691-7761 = 18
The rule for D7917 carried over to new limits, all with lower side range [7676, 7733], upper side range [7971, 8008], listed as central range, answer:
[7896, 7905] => 0.9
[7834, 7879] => 1.4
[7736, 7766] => -1.3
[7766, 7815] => -1.4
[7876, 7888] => 0.7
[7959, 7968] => 0.4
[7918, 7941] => 0.2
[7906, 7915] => 0.3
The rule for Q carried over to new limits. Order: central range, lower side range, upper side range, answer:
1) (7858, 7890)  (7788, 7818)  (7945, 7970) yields 0.8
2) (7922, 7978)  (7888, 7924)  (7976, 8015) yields 0.8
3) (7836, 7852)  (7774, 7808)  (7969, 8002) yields 1.0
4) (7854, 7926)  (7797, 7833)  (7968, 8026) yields 4.8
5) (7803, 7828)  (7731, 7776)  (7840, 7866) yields -1.2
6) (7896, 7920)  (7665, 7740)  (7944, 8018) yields 0.9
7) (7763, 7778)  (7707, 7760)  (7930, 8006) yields -0.6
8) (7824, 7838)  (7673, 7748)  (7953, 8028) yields -0.7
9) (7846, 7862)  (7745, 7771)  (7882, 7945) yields 1.0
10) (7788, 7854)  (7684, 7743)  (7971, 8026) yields -0.8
